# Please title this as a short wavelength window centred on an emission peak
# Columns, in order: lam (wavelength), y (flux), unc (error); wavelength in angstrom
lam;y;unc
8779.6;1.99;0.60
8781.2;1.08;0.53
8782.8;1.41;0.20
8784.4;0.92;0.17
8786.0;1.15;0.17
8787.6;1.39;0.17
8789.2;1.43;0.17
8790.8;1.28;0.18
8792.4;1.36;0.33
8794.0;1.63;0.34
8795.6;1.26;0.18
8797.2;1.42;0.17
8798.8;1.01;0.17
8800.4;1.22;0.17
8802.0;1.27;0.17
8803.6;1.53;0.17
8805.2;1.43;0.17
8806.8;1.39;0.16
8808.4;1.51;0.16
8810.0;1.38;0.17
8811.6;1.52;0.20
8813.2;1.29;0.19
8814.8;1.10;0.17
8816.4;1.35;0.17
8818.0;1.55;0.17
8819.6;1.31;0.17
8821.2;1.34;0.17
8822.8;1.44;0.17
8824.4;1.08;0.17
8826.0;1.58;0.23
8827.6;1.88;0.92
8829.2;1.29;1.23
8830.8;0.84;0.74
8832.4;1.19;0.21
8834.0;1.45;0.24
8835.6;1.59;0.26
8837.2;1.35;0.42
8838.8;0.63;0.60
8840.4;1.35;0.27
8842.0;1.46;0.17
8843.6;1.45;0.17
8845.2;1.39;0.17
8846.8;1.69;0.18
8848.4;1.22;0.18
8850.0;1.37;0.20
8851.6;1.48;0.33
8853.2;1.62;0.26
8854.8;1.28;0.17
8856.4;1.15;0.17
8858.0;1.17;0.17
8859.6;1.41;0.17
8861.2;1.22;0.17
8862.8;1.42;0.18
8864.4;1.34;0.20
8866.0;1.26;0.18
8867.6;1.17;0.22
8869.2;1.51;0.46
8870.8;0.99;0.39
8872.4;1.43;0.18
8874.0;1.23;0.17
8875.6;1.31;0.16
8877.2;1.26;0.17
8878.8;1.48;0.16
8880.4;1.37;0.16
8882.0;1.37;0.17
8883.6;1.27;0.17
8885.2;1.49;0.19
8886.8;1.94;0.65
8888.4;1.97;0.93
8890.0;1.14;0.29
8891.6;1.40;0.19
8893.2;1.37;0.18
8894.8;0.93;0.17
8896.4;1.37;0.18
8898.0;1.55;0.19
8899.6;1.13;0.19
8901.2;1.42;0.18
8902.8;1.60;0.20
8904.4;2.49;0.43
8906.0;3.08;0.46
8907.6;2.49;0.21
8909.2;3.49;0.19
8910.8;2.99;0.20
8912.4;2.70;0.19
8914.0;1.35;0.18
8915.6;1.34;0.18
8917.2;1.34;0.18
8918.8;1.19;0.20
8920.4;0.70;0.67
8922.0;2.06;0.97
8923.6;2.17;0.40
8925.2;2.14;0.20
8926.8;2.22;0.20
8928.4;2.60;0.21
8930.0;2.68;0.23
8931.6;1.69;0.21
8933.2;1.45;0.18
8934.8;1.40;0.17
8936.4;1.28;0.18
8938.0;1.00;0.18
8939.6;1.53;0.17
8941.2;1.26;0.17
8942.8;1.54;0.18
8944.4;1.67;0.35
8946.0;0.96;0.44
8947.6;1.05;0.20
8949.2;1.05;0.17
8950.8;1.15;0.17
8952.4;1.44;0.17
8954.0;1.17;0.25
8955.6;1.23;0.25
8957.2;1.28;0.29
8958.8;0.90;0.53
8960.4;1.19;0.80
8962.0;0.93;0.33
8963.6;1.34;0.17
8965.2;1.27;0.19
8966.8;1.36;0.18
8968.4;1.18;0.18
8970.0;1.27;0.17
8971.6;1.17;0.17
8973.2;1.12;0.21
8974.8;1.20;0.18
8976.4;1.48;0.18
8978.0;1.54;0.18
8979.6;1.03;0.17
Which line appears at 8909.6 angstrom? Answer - [S II] 6716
